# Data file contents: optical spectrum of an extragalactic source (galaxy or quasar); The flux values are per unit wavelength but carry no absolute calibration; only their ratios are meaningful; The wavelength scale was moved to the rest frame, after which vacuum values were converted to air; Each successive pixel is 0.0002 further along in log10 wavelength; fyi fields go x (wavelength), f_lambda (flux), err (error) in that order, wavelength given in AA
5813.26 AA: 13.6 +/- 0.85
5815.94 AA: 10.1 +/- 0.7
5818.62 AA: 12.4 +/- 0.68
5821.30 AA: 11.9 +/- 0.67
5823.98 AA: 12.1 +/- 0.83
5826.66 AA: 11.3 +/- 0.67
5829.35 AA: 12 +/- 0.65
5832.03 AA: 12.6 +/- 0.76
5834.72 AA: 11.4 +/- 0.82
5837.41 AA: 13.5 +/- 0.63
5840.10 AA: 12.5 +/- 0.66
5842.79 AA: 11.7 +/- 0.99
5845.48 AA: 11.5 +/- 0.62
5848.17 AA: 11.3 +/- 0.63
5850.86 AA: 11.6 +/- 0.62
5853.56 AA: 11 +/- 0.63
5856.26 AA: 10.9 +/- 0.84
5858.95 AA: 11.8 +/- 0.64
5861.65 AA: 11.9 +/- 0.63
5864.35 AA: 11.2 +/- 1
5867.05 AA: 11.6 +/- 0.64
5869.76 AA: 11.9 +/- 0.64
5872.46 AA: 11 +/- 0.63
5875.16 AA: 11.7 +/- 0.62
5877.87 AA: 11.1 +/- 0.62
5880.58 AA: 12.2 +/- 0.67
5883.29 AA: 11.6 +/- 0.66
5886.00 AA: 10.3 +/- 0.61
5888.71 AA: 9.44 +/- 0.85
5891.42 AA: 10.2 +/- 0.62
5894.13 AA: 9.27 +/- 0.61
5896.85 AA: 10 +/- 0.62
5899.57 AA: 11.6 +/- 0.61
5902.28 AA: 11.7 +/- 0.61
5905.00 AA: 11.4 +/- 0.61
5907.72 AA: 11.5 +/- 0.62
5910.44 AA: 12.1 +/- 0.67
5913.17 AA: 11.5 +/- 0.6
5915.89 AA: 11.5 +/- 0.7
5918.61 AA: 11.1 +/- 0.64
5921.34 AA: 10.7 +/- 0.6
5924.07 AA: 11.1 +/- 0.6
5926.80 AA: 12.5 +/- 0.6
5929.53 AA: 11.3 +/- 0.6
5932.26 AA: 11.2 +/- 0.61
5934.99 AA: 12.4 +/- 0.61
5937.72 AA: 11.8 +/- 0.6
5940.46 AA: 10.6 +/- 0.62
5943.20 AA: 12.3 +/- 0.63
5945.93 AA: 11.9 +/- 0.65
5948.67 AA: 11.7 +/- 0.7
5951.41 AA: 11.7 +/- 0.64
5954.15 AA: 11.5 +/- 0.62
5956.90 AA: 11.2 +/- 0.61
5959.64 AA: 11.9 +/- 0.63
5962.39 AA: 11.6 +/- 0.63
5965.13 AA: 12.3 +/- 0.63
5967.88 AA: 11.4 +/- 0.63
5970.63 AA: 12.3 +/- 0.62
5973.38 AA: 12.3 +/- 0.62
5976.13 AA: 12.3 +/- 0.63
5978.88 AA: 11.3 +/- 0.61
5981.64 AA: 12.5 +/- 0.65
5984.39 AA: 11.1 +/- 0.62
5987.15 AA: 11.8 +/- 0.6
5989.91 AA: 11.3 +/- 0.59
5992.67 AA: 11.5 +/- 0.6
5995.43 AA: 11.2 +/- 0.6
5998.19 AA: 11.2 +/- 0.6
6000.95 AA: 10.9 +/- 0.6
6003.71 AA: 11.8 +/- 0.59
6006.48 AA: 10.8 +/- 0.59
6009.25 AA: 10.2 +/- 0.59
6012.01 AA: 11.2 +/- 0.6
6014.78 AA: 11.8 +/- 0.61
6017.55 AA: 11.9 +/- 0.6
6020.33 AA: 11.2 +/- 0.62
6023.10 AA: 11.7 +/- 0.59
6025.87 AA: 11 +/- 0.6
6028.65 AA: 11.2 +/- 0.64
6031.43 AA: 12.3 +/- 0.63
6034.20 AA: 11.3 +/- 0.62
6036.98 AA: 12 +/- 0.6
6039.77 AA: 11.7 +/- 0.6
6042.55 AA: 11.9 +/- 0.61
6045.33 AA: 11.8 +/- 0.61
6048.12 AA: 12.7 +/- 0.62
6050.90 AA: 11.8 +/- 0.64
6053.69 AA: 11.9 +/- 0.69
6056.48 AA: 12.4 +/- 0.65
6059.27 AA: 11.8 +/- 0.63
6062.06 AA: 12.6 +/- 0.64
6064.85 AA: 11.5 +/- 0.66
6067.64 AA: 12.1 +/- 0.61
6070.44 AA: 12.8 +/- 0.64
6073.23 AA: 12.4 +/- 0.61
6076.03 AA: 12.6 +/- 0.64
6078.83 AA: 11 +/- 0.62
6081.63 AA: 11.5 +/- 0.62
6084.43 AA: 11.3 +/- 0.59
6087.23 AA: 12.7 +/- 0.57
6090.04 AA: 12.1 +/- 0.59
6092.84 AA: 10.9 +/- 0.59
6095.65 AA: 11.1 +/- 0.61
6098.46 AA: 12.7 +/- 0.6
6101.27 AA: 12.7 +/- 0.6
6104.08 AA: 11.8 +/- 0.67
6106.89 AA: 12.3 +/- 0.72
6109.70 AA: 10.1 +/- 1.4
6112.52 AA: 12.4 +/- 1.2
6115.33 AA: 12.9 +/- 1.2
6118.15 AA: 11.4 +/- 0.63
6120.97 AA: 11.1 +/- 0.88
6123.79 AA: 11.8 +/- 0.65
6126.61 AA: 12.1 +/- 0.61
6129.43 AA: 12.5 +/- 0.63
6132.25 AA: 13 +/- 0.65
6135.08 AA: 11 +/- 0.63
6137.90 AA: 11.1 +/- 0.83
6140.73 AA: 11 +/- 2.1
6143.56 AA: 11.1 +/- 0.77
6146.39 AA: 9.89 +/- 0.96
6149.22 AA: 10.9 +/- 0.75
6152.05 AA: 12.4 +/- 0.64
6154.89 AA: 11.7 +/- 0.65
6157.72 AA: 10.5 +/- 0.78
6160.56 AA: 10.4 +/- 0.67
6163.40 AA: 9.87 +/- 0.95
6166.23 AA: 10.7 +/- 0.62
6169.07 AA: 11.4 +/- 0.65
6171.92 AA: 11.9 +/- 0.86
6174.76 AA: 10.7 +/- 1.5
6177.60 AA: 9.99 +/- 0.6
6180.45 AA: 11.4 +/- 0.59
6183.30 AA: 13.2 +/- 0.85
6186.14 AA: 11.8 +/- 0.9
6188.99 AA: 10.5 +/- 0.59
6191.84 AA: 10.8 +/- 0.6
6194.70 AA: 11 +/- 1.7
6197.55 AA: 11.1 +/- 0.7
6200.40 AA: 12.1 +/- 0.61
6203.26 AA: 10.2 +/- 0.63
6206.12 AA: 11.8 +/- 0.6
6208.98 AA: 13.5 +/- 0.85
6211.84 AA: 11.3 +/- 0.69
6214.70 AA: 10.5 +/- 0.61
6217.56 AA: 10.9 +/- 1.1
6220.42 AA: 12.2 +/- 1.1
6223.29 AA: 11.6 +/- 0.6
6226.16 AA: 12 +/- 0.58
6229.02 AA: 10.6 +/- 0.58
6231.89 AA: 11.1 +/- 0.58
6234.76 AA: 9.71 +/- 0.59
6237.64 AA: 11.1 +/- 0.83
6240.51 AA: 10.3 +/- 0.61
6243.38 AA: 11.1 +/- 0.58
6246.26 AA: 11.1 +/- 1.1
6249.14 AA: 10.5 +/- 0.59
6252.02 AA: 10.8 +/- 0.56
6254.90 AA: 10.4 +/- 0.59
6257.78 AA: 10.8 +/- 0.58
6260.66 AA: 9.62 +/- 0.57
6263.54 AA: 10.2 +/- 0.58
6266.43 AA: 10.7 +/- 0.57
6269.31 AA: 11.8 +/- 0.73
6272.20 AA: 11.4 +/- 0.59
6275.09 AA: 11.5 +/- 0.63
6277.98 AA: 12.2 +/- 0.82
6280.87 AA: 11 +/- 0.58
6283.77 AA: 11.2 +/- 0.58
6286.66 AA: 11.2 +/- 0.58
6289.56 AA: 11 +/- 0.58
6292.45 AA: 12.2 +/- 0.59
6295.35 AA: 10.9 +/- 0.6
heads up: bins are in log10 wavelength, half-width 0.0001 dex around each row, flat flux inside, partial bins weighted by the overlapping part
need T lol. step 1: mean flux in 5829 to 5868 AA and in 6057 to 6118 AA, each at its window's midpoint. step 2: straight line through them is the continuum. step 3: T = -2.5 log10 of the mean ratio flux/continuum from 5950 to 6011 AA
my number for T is 0.03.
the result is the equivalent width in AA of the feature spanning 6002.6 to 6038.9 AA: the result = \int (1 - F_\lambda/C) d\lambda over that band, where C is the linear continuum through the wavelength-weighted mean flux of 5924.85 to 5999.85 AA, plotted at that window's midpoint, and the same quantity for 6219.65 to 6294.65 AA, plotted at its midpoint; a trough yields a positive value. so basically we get 0.5 AA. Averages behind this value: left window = 11.7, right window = 11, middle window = 11.4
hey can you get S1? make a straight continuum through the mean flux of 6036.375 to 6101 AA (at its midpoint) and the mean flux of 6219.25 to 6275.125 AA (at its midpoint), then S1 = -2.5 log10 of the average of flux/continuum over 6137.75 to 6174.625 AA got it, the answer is 0.05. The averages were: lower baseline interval 12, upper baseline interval 10.9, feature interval 11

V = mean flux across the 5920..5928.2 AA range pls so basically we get 11.4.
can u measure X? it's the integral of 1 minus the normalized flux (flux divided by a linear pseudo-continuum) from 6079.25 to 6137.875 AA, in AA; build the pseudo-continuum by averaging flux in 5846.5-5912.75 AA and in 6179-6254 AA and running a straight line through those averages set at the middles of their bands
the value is -3.3 AA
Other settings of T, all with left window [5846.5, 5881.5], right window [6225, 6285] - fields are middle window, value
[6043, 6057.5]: -0.08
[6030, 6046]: -0.06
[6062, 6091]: -0.08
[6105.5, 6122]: -0.06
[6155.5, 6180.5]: 0.03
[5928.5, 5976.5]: -0.04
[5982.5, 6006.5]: -0.01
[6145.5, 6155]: -0.02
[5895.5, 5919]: 0.00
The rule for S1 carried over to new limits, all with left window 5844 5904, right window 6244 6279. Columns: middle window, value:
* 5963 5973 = -0.09 mag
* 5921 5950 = -0.05 mag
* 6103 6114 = -0.06 mag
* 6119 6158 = -0.05 mag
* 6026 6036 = -0.05 mag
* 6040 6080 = -0.10 mag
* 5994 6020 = -0.02 mag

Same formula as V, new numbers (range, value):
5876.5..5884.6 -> 11.6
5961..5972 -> 11.9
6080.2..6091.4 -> 11.9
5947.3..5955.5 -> 11.6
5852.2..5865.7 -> 11.4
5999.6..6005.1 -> 11.4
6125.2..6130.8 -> 12.3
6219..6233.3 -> 11.5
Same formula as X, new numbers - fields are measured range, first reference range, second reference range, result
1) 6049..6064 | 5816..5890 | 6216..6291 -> -1.08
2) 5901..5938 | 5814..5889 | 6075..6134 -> 0.41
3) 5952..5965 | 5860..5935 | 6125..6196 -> -0.46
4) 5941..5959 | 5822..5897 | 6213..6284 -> -0.59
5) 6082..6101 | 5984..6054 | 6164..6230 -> -0.66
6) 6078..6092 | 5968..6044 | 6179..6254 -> -0.36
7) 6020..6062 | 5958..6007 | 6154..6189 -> -1.25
